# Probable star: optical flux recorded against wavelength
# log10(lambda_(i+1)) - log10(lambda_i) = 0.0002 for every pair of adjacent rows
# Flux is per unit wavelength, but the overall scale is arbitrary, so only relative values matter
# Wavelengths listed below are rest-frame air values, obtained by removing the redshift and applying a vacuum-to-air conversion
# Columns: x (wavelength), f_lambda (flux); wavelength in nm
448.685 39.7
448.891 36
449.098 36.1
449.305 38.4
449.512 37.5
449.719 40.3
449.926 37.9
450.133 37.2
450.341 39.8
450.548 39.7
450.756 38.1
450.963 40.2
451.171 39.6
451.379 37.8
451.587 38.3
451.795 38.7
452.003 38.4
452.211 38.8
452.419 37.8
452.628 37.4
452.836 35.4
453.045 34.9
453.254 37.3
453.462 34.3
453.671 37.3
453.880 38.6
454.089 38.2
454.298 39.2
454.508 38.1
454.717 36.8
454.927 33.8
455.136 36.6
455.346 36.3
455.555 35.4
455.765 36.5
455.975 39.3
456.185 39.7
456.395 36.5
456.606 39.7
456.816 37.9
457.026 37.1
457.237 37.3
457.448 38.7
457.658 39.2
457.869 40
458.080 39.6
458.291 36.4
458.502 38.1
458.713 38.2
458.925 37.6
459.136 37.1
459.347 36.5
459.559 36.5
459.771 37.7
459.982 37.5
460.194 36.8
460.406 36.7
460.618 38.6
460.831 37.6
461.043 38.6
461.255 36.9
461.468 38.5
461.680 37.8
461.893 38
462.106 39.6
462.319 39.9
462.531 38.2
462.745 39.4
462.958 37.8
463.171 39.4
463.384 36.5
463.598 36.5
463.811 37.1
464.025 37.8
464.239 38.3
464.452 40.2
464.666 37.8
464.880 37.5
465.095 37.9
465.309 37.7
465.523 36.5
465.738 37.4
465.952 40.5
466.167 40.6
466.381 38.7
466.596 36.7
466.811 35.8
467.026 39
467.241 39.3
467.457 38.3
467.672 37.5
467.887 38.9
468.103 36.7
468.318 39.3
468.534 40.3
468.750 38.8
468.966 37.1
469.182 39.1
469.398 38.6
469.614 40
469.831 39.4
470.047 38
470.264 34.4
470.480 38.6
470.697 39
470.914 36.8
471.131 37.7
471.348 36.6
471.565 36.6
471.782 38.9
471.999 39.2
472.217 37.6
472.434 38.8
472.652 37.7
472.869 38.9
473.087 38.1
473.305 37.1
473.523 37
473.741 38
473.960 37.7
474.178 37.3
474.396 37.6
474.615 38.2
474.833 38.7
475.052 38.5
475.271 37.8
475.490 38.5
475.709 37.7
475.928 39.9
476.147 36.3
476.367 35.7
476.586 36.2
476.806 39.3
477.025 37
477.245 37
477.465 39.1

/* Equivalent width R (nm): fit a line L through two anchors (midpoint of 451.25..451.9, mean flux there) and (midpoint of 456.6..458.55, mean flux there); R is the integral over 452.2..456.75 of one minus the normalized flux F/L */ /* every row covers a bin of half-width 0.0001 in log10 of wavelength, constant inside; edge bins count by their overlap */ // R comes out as 0.14 nm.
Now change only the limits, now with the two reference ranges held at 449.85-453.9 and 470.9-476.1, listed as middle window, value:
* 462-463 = -0.03 nm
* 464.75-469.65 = -0.05 nm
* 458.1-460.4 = 0.04 nm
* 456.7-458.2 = -0.03 nm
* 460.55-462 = 0.00 nm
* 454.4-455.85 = 0.06 nm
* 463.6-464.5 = 0.00 nm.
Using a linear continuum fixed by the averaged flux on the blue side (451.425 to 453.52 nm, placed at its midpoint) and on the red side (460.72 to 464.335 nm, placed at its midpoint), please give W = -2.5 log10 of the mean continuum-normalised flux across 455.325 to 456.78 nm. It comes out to -0.01 mag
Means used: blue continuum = 37.2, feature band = 37.7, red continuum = 38.1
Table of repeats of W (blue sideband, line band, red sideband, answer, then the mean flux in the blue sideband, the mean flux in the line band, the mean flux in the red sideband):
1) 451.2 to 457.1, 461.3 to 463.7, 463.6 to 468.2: -0.01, 37.4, 38.3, 38.1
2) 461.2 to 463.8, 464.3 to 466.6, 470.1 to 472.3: -0.01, 38.2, 38.4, 37.5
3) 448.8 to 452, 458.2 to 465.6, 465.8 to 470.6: 0.02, 38.4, 37.8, 38.4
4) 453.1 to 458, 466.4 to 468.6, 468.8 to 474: -0.01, 37.5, 38.2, 38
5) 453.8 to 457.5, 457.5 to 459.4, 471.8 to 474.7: -0.02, 37.5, 38.2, 38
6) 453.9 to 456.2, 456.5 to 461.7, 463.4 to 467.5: -0.01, 37.2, 37.9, 38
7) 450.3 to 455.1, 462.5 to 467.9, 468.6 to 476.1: -0.01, 37.7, 38.1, 38.1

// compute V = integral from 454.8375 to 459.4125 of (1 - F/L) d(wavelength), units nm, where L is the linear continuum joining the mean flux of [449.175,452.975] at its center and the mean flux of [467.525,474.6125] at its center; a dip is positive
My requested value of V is 0.074 nm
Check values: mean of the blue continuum 38.4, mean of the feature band 37.6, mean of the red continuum 38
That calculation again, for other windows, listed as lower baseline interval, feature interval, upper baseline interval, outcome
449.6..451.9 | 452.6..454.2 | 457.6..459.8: 0.08 nm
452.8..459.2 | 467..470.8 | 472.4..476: -0.06 nm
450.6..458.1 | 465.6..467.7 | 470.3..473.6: -0.03 nm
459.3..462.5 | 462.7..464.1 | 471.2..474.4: 0.00 nm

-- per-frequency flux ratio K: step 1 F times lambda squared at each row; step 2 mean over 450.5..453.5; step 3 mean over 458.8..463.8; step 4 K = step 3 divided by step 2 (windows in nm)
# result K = 1.04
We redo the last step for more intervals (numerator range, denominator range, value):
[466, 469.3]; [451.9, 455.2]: 1.10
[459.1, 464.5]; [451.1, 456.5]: 1.05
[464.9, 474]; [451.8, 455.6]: 1.10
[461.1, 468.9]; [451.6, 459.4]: 1.06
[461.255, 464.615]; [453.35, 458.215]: 1.05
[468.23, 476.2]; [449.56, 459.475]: 1.09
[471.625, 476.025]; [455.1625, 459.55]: 1.08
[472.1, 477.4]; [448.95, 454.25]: 1.10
